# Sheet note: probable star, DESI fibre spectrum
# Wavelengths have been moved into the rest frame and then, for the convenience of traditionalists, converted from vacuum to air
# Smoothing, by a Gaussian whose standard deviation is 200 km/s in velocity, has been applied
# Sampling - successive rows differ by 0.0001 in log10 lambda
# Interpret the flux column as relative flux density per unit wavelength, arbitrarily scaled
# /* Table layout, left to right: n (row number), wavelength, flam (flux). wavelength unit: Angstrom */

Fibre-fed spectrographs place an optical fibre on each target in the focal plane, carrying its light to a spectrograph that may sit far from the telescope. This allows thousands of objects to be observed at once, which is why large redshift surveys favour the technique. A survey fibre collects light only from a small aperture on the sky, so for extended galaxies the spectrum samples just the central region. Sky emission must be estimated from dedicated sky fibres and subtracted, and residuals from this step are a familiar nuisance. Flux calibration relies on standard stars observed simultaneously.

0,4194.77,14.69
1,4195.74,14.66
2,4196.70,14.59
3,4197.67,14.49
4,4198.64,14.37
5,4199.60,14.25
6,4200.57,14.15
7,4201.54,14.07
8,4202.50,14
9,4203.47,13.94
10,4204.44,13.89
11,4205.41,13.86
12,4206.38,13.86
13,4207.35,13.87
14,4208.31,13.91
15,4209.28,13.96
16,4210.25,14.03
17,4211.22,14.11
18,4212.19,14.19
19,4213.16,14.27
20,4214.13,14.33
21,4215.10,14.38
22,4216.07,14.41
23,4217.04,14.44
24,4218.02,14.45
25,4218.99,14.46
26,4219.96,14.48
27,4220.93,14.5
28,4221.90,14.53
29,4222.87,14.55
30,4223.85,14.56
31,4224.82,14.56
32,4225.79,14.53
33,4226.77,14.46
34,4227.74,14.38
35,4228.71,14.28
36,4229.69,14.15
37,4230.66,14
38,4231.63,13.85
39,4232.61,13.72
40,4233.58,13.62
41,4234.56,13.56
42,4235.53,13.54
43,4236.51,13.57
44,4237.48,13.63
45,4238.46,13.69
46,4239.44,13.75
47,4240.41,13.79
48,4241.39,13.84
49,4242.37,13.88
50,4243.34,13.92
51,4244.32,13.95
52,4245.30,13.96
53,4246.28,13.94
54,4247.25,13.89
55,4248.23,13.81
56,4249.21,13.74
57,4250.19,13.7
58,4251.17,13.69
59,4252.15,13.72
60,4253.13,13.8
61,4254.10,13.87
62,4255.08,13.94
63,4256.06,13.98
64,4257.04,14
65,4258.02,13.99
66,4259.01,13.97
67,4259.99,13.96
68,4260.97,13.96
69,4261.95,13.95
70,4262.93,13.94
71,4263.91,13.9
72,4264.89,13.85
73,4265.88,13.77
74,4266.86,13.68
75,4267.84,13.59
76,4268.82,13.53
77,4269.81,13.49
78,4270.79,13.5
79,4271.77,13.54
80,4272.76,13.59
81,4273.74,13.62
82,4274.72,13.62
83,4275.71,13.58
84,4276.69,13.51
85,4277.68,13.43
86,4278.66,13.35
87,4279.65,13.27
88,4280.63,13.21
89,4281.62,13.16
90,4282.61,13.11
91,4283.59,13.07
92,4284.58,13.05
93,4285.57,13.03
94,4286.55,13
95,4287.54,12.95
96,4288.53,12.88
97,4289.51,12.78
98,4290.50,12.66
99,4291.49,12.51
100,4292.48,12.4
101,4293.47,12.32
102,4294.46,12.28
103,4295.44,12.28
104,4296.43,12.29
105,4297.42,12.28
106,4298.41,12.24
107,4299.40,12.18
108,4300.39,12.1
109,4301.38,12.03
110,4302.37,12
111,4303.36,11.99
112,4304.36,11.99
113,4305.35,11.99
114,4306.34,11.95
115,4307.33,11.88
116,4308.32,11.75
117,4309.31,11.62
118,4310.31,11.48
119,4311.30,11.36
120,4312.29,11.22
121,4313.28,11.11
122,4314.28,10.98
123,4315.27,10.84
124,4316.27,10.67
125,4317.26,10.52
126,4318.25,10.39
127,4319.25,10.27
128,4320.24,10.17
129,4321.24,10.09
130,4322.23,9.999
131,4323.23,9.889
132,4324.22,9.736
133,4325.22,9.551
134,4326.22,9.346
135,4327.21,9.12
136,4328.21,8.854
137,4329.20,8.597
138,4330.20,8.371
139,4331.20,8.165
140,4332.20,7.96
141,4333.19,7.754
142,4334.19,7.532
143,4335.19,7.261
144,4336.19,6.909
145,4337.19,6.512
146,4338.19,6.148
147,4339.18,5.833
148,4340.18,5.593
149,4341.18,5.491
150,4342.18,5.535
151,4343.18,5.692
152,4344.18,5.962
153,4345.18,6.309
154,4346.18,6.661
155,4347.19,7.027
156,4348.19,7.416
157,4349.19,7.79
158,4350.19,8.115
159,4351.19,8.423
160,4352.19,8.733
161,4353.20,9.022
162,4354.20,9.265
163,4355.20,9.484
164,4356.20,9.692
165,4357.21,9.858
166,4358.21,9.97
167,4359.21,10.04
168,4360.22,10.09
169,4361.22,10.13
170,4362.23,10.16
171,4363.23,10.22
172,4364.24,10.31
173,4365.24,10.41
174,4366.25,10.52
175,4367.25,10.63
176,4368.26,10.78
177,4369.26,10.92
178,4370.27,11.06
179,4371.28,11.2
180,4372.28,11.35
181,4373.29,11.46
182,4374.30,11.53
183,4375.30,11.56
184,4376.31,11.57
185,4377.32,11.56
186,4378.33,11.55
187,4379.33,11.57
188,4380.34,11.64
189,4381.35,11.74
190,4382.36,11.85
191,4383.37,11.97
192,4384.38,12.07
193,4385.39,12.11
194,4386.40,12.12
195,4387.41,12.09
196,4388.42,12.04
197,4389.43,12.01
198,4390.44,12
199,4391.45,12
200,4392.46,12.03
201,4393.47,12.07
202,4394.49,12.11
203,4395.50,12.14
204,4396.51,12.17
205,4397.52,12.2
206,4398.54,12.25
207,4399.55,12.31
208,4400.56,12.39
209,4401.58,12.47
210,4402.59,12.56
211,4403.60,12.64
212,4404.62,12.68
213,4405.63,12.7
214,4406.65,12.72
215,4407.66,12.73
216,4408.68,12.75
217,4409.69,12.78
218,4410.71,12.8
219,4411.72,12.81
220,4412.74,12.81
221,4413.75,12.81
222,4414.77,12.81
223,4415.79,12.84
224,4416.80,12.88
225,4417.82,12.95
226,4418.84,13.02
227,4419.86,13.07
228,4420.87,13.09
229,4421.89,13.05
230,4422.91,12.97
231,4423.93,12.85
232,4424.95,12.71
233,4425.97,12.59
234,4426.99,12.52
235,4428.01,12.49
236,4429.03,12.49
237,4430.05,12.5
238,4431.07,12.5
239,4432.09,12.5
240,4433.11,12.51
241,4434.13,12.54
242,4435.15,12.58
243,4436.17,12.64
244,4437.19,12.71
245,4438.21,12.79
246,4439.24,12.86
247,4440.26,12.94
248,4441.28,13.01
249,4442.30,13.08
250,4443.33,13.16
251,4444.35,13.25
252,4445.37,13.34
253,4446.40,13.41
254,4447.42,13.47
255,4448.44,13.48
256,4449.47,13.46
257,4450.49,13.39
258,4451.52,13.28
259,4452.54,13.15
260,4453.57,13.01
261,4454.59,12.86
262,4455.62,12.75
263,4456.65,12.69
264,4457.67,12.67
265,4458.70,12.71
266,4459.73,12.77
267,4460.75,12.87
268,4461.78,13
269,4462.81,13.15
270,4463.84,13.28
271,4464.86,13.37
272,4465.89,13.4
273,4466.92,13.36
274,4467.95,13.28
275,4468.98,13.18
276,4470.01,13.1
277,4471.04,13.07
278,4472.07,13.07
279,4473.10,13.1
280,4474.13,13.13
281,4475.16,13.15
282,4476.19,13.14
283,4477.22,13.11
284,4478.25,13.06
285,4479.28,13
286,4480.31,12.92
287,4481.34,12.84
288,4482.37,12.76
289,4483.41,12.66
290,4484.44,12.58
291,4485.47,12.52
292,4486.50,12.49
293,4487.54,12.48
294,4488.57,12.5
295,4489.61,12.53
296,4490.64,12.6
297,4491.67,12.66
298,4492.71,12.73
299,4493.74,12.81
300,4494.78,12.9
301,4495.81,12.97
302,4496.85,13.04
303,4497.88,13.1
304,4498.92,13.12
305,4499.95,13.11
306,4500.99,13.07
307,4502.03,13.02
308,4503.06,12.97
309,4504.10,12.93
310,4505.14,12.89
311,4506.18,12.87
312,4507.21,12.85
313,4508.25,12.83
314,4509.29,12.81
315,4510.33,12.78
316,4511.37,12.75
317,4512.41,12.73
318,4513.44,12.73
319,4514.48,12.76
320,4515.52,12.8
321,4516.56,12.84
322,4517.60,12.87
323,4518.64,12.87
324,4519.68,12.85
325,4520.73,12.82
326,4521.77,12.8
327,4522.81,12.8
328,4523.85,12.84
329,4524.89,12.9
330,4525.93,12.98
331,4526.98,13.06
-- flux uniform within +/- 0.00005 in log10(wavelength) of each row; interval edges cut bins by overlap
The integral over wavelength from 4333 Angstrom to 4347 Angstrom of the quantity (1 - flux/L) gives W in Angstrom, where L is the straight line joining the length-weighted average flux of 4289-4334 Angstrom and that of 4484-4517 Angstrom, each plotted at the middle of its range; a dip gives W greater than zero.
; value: 6.0 Angstrom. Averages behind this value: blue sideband 10.9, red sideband 12.8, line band 6.35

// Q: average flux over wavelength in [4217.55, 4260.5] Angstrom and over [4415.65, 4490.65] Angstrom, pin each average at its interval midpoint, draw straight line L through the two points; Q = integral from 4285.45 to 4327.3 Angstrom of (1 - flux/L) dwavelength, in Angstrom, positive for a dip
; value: 6.7 Angstrom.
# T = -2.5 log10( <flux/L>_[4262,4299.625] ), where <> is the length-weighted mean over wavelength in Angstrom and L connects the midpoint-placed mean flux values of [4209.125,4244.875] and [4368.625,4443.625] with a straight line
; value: 0.04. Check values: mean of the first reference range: 14.1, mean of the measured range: 13.1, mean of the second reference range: 12.4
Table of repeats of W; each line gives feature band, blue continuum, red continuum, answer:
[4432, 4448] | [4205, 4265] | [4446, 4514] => 0.2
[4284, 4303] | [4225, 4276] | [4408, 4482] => 1.6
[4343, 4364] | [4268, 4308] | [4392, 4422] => 6.7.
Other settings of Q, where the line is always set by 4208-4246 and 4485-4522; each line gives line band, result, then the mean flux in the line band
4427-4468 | 0.4 Angstrom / 13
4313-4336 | 7.2 Angstrom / 9.39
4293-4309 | 1.9 Angstrom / 12.1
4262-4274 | 0.2 Angstrom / 13.7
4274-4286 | 0.5 Angstrom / 13.3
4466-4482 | -0.2 Angstrom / 13.1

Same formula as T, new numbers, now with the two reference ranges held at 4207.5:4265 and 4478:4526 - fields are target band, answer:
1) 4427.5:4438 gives 0.05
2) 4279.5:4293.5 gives 0.07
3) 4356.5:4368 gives 0.30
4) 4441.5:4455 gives -0.02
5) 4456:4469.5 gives 0.00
